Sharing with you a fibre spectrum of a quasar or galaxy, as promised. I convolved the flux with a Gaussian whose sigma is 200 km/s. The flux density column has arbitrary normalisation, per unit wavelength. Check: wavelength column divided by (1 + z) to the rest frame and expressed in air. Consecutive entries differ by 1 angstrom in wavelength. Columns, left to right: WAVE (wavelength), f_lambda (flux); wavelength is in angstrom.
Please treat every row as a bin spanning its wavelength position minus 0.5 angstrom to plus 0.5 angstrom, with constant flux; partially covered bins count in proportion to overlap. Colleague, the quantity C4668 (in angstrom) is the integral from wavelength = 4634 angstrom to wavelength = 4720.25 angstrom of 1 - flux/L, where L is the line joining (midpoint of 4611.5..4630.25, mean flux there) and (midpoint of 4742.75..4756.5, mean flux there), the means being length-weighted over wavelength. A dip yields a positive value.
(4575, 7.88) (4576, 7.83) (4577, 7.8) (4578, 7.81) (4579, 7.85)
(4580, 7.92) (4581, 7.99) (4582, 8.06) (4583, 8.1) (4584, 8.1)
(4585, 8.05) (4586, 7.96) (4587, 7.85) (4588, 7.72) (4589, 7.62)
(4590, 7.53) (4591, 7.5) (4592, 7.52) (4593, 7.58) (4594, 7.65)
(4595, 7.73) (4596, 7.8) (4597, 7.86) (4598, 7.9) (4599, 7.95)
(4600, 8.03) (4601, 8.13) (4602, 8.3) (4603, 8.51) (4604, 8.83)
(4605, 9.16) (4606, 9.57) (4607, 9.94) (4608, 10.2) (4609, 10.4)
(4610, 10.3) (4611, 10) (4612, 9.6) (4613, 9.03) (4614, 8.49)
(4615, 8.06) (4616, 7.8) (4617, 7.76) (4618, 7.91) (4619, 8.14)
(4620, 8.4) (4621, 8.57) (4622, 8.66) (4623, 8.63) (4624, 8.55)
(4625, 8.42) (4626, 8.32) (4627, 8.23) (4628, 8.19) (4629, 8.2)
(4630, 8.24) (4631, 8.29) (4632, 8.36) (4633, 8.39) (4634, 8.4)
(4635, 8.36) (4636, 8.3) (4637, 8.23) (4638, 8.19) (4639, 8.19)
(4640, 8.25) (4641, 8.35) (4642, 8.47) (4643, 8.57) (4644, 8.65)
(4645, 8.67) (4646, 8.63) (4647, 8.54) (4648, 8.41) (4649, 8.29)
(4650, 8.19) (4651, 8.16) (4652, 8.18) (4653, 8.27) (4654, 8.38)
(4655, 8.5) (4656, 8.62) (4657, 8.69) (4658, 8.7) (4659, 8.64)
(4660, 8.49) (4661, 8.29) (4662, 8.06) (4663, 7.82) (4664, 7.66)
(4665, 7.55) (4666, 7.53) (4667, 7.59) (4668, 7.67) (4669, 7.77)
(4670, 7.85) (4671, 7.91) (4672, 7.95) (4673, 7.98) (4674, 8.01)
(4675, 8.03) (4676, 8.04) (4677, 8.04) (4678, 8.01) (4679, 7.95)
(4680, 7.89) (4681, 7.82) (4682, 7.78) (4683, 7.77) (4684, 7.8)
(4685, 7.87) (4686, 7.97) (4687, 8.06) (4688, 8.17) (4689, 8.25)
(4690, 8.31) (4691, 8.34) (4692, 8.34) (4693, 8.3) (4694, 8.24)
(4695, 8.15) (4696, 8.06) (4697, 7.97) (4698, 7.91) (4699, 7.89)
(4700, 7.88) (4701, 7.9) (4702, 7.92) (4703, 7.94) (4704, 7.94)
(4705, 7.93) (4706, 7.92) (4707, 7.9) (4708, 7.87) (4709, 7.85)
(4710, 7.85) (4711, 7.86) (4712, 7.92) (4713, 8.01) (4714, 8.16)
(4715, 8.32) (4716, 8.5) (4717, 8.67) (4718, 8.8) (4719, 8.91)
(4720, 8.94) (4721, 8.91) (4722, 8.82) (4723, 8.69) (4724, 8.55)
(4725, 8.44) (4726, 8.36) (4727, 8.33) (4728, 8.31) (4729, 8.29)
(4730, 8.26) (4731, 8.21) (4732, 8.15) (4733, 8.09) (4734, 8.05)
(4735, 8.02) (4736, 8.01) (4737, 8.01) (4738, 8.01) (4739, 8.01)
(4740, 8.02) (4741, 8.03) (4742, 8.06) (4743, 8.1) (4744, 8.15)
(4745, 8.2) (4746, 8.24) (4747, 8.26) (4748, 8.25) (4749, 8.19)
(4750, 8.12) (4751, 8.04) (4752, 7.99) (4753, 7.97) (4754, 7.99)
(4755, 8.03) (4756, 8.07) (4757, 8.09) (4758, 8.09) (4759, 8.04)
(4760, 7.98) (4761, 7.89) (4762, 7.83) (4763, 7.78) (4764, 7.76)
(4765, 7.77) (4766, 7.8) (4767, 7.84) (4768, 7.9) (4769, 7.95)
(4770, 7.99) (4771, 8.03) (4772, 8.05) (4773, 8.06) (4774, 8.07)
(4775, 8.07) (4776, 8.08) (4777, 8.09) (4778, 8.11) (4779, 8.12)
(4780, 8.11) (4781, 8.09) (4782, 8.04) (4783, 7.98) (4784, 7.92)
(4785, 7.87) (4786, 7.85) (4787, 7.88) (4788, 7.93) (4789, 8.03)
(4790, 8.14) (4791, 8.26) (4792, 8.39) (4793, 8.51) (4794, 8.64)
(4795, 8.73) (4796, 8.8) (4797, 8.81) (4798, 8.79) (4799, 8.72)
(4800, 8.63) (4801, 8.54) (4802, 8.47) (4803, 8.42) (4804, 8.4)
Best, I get 1.3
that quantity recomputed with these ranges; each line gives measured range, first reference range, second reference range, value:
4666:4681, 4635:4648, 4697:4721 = 0.7 angstrom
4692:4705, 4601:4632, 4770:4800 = 0.7 angstrom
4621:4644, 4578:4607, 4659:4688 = -1.1 angstrom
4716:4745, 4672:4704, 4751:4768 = -1.3 angstrom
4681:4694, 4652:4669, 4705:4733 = 0.2 angstrom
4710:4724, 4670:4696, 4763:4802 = -0.7 angstrom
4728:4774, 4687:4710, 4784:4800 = 1.0 angstrom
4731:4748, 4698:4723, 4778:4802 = 0.3 angstrom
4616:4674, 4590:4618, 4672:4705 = 0.3 angstrom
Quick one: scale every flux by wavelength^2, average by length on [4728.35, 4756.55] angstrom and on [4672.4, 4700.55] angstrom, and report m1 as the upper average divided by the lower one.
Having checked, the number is 1.03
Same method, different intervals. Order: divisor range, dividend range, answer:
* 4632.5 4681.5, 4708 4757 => 1.04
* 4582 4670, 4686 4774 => 1.02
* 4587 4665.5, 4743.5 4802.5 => 1.03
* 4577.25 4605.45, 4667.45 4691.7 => 1.04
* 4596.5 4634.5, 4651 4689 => 0.95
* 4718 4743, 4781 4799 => 1.02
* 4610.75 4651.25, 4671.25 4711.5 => 0.98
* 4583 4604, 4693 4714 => 1.06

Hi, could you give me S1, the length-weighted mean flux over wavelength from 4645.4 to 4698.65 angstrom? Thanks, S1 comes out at 8.1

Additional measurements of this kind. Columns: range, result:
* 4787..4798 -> 8.42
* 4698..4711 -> 7.9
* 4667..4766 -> 8.09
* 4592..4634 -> 8.52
